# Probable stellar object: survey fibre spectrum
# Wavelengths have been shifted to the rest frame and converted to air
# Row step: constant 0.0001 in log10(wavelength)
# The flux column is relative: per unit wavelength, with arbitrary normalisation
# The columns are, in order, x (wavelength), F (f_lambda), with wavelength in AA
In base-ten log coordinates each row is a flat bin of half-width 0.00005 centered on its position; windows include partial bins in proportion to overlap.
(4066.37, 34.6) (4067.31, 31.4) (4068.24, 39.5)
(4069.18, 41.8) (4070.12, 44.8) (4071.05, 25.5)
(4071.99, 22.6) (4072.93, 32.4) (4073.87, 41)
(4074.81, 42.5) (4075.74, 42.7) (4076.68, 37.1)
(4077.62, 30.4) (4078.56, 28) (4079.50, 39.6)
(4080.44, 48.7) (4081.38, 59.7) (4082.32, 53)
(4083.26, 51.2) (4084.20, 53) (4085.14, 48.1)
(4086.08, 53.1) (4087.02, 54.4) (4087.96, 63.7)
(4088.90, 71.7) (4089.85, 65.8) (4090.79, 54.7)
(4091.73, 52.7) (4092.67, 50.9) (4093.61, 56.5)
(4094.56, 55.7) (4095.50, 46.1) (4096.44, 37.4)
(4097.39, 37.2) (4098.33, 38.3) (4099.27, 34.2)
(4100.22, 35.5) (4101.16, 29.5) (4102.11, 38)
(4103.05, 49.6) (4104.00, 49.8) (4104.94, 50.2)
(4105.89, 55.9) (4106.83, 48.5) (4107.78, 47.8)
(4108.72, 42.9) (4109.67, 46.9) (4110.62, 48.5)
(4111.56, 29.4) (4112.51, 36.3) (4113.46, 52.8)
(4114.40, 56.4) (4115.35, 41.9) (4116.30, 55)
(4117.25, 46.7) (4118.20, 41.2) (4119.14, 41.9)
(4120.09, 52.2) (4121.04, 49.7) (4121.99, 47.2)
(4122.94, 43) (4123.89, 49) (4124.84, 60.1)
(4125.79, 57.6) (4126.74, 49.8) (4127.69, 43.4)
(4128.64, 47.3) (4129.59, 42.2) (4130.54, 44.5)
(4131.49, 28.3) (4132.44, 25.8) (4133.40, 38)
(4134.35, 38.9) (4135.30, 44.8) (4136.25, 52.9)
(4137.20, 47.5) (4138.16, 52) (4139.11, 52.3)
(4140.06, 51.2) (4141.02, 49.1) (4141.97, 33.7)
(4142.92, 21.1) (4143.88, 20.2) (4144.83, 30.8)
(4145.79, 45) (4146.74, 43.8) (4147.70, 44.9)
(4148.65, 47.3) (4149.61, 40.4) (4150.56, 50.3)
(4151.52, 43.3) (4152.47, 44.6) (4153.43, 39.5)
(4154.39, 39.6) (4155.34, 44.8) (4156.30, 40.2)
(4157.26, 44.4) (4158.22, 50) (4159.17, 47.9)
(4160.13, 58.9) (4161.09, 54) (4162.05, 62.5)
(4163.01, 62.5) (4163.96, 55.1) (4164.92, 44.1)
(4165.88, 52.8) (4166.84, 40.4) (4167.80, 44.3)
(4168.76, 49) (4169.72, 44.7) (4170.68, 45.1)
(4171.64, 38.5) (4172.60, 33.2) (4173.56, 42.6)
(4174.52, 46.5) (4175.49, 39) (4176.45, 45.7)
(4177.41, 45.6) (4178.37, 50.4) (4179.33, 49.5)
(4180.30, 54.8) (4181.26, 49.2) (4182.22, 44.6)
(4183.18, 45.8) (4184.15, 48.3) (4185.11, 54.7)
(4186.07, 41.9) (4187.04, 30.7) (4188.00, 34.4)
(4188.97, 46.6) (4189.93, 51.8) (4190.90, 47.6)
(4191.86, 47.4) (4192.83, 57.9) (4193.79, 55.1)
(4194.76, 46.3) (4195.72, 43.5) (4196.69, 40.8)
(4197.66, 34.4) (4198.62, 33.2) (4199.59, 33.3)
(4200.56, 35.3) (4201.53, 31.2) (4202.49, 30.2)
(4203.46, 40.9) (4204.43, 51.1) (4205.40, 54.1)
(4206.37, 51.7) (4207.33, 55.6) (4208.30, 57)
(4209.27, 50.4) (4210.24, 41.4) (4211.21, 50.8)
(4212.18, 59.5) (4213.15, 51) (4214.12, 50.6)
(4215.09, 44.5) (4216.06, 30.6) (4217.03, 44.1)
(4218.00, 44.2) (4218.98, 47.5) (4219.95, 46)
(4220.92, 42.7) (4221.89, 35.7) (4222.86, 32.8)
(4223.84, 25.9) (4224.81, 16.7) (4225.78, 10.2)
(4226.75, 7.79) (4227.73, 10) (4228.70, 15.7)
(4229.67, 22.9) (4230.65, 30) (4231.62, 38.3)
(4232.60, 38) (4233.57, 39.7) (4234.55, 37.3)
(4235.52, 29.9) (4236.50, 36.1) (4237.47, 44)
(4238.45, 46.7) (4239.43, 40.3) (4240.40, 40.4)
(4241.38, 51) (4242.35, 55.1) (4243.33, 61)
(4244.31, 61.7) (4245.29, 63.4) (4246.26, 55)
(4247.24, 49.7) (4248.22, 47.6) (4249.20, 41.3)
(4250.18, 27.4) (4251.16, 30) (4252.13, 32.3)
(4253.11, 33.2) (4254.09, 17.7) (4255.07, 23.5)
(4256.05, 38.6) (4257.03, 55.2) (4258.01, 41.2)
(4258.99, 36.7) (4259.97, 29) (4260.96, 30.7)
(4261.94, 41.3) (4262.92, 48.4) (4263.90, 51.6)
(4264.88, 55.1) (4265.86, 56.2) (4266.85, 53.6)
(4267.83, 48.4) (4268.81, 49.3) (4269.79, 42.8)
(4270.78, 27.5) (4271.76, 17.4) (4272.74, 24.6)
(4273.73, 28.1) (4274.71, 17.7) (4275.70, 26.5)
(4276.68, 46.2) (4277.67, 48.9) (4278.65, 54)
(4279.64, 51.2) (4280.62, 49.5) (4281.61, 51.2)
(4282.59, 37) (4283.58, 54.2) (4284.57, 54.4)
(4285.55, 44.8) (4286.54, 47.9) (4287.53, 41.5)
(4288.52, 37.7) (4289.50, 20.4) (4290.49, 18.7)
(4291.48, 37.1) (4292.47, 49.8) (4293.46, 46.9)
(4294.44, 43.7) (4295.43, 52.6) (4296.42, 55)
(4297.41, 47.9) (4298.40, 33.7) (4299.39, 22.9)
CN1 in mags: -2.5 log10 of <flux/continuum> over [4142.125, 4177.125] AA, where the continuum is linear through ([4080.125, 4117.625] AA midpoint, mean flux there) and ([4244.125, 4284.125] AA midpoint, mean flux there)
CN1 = 0.04 mag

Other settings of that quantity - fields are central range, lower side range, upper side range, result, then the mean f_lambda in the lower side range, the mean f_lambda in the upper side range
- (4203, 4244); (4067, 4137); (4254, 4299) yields 0.06 mag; 45.2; 41.2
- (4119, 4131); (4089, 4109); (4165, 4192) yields -0.05 mag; 47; 45.1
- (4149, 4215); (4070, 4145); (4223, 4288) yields -0.10 mag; 44.9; 39.1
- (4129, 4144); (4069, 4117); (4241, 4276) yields 0.10 mag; 45.7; 40.9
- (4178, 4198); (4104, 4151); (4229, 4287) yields -0.08 mag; 44.7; 41.5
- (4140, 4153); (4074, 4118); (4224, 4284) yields 0.11 mag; 47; 38.7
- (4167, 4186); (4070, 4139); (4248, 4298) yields -0.06 mag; 45.7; 40.4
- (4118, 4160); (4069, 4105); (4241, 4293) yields 0.01 mag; 45.3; 41.8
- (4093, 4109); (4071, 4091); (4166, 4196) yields 0.05 mag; 46.6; 45.8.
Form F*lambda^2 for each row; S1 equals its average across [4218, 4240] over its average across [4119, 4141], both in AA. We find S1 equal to 0.72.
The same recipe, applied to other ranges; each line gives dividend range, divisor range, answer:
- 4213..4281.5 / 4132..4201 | 0.91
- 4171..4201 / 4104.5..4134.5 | 1.00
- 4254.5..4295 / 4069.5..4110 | 0.98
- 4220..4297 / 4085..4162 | 0.91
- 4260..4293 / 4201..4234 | 1.11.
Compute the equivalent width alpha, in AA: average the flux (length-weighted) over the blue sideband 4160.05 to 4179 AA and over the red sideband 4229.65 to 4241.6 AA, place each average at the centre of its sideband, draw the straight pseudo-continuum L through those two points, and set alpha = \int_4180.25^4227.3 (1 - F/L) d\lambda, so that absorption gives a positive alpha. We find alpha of 0.6 AA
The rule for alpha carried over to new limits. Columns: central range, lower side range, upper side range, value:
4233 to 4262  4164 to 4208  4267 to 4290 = 0.4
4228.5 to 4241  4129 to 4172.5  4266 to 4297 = 1.9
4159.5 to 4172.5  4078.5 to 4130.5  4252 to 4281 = -1.4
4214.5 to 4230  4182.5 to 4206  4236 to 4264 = 4.6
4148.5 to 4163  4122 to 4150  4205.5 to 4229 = -2.0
